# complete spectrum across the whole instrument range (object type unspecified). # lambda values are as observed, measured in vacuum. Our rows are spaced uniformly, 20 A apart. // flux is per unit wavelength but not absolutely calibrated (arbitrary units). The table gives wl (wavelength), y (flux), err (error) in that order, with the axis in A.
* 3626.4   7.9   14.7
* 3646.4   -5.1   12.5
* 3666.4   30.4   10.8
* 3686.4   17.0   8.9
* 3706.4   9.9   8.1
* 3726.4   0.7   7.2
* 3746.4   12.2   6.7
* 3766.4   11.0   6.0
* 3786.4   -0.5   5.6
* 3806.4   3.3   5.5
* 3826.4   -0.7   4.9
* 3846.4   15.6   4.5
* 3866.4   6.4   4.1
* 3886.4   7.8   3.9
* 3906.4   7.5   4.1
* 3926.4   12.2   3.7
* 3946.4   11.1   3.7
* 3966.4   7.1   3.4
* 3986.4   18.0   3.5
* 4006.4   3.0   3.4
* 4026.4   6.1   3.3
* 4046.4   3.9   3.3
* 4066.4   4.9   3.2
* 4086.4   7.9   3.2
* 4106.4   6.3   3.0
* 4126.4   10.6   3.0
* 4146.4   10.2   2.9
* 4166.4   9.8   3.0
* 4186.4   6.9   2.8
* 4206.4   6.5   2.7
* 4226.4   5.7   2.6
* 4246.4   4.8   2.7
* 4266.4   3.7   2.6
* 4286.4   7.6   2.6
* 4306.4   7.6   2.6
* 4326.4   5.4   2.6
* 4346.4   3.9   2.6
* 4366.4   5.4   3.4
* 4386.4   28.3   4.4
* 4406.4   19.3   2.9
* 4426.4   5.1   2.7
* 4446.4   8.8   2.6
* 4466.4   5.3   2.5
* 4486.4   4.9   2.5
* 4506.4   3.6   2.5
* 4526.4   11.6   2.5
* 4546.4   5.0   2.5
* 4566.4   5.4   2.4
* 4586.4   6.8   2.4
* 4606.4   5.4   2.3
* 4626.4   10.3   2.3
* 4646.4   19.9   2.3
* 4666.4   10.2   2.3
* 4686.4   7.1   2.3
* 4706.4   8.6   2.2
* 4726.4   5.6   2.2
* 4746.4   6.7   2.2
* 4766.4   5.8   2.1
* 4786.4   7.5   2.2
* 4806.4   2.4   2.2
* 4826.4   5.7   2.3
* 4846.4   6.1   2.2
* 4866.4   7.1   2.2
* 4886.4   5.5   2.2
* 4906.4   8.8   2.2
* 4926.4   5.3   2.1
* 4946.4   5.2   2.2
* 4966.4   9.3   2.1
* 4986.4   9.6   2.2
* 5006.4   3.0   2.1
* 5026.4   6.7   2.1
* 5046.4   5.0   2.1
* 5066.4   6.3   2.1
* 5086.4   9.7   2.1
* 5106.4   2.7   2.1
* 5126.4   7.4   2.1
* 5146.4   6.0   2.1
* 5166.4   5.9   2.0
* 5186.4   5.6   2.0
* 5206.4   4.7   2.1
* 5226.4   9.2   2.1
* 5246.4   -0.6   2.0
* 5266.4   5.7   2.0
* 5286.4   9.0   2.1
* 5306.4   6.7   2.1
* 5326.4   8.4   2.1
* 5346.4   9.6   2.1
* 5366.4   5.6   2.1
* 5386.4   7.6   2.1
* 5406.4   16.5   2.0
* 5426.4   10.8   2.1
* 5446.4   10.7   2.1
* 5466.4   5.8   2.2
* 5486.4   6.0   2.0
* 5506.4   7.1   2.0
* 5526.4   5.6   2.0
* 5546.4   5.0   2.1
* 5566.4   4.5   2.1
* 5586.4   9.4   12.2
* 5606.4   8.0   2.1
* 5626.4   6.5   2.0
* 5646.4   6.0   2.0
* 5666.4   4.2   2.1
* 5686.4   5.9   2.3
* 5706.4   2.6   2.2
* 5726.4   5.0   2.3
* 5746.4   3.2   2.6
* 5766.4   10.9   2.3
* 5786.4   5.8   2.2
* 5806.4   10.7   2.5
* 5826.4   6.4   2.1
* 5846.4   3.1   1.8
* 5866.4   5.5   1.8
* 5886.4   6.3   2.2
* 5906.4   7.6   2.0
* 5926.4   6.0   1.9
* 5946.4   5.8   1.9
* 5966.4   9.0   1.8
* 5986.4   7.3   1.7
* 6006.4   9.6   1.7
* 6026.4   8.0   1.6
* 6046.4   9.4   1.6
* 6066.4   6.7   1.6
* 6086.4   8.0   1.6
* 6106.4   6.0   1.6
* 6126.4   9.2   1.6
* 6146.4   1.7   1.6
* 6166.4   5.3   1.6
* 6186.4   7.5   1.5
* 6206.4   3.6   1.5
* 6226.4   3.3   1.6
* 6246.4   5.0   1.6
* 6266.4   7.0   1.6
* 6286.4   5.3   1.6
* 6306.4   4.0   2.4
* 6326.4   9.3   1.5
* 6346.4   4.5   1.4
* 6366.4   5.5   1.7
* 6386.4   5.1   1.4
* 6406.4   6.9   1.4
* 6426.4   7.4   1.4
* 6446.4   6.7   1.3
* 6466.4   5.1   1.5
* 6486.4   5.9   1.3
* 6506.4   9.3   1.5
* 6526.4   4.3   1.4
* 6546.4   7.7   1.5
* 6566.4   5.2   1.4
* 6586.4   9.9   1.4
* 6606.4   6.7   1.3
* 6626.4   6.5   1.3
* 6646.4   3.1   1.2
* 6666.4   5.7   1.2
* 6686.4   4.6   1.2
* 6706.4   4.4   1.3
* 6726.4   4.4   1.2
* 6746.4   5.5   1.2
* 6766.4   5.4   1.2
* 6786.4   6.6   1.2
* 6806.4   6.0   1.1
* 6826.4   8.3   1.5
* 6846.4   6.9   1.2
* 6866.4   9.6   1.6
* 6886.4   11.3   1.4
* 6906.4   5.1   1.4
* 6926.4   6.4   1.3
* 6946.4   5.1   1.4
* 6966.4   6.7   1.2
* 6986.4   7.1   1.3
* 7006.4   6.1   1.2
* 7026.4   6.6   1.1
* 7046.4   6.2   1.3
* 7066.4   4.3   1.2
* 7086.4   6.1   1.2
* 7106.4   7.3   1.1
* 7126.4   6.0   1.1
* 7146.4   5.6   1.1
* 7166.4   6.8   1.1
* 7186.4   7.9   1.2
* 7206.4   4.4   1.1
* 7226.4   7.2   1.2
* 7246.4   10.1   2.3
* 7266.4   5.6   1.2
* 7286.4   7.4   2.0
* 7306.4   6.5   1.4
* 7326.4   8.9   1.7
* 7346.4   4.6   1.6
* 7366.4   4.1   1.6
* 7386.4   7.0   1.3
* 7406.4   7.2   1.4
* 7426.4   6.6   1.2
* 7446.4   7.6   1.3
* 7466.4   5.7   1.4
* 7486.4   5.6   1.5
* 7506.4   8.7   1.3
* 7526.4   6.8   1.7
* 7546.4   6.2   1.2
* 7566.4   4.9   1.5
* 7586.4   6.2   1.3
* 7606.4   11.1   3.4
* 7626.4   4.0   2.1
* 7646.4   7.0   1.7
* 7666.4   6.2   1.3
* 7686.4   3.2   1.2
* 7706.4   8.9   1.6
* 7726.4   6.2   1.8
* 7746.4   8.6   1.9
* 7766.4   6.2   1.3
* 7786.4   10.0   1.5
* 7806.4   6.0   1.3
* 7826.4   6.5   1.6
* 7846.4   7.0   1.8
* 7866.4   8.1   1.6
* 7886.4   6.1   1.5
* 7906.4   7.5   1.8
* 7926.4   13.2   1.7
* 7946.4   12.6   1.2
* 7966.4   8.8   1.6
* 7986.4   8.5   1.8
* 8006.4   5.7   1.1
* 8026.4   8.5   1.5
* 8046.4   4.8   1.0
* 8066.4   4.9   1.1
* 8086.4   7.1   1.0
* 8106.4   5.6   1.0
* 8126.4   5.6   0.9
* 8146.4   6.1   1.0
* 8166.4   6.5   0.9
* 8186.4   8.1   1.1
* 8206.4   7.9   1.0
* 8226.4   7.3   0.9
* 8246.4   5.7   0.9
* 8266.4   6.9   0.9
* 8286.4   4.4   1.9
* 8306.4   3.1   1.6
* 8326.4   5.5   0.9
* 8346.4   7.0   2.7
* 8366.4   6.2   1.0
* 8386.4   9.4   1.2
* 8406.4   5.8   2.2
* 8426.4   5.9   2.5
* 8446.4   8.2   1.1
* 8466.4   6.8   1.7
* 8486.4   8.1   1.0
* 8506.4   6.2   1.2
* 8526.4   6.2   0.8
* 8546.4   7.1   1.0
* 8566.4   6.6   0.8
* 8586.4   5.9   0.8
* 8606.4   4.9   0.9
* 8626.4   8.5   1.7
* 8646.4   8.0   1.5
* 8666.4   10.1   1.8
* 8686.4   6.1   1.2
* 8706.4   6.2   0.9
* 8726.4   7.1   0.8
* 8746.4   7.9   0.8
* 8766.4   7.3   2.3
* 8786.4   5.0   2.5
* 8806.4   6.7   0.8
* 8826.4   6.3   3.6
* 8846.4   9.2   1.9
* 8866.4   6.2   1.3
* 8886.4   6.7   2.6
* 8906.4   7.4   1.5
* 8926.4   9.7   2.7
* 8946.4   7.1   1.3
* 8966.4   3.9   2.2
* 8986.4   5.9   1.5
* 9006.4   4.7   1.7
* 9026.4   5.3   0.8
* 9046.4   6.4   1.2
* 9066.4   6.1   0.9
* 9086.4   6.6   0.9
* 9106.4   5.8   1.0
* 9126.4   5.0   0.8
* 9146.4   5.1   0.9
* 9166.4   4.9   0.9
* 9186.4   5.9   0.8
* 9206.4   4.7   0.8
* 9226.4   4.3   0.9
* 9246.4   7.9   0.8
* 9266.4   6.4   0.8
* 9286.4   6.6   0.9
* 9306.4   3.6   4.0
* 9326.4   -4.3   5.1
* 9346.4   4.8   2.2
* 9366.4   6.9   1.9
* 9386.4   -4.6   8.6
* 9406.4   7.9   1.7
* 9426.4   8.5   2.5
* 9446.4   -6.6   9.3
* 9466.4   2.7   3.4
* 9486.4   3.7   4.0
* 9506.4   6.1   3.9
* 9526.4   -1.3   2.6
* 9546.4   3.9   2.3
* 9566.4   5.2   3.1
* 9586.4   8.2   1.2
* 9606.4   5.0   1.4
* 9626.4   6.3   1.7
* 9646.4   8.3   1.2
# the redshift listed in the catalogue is 1.839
